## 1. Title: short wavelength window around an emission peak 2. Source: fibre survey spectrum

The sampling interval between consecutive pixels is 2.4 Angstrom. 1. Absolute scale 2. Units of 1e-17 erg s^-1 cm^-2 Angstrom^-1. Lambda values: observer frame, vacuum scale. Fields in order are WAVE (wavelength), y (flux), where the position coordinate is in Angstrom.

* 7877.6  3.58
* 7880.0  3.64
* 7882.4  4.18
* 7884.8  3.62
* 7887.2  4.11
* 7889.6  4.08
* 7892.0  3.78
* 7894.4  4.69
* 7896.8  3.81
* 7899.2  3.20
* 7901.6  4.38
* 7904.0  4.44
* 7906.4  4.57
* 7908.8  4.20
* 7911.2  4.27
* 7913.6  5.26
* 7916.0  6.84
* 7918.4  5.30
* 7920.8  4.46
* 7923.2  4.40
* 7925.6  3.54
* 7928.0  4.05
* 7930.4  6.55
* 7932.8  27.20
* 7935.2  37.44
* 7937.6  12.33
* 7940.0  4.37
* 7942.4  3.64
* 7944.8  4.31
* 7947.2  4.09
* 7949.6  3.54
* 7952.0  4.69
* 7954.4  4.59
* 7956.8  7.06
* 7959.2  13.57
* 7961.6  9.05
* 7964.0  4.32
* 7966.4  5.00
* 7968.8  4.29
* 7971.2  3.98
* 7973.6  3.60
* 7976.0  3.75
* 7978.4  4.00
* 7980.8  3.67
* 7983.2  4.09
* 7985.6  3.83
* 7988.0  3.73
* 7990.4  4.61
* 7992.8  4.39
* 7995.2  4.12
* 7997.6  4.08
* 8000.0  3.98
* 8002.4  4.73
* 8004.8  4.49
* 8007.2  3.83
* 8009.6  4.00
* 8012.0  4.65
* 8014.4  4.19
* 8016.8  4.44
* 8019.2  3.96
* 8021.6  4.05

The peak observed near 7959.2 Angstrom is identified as [N II] 6583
